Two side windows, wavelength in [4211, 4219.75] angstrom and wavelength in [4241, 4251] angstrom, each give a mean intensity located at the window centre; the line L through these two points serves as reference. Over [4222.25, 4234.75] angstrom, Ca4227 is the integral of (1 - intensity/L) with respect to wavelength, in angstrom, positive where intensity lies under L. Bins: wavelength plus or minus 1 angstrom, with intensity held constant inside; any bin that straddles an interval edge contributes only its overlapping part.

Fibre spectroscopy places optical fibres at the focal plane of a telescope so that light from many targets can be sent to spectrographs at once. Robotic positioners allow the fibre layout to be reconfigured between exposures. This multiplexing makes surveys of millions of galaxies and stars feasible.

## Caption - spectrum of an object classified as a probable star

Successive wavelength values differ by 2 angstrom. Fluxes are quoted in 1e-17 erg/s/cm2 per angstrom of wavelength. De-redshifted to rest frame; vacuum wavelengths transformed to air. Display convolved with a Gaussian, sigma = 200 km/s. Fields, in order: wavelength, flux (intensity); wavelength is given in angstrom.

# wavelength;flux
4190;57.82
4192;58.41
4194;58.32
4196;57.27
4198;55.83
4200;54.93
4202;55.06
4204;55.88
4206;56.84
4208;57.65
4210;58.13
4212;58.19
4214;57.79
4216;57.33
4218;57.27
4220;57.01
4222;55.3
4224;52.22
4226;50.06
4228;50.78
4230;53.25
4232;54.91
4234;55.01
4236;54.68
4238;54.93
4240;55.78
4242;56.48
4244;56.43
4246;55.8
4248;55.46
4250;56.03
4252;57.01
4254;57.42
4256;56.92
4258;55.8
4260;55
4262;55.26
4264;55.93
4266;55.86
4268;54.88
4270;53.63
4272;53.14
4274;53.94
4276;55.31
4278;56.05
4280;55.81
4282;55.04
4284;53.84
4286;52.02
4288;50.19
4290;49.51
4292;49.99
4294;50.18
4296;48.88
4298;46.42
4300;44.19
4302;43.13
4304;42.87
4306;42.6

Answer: 0.9 angstrom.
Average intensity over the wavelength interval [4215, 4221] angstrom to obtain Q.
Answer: 57.2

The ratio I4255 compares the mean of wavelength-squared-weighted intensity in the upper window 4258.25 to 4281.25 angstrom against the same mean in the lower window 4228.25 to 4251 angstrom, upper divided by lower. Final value 1.0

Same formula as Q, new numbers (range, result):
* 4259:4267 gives 55.5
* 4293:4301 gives 47.4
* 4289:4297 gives 49.6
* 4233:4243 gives 55.4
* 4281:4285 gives 54.4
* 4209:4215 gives 58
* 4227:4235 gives 53.5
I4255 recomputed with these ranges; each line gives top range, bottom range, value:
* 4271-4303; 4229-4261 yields 0.94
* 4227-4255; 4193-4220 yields 0.99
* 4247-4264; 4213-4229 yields 1.04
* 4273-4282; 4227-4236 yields 1.05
